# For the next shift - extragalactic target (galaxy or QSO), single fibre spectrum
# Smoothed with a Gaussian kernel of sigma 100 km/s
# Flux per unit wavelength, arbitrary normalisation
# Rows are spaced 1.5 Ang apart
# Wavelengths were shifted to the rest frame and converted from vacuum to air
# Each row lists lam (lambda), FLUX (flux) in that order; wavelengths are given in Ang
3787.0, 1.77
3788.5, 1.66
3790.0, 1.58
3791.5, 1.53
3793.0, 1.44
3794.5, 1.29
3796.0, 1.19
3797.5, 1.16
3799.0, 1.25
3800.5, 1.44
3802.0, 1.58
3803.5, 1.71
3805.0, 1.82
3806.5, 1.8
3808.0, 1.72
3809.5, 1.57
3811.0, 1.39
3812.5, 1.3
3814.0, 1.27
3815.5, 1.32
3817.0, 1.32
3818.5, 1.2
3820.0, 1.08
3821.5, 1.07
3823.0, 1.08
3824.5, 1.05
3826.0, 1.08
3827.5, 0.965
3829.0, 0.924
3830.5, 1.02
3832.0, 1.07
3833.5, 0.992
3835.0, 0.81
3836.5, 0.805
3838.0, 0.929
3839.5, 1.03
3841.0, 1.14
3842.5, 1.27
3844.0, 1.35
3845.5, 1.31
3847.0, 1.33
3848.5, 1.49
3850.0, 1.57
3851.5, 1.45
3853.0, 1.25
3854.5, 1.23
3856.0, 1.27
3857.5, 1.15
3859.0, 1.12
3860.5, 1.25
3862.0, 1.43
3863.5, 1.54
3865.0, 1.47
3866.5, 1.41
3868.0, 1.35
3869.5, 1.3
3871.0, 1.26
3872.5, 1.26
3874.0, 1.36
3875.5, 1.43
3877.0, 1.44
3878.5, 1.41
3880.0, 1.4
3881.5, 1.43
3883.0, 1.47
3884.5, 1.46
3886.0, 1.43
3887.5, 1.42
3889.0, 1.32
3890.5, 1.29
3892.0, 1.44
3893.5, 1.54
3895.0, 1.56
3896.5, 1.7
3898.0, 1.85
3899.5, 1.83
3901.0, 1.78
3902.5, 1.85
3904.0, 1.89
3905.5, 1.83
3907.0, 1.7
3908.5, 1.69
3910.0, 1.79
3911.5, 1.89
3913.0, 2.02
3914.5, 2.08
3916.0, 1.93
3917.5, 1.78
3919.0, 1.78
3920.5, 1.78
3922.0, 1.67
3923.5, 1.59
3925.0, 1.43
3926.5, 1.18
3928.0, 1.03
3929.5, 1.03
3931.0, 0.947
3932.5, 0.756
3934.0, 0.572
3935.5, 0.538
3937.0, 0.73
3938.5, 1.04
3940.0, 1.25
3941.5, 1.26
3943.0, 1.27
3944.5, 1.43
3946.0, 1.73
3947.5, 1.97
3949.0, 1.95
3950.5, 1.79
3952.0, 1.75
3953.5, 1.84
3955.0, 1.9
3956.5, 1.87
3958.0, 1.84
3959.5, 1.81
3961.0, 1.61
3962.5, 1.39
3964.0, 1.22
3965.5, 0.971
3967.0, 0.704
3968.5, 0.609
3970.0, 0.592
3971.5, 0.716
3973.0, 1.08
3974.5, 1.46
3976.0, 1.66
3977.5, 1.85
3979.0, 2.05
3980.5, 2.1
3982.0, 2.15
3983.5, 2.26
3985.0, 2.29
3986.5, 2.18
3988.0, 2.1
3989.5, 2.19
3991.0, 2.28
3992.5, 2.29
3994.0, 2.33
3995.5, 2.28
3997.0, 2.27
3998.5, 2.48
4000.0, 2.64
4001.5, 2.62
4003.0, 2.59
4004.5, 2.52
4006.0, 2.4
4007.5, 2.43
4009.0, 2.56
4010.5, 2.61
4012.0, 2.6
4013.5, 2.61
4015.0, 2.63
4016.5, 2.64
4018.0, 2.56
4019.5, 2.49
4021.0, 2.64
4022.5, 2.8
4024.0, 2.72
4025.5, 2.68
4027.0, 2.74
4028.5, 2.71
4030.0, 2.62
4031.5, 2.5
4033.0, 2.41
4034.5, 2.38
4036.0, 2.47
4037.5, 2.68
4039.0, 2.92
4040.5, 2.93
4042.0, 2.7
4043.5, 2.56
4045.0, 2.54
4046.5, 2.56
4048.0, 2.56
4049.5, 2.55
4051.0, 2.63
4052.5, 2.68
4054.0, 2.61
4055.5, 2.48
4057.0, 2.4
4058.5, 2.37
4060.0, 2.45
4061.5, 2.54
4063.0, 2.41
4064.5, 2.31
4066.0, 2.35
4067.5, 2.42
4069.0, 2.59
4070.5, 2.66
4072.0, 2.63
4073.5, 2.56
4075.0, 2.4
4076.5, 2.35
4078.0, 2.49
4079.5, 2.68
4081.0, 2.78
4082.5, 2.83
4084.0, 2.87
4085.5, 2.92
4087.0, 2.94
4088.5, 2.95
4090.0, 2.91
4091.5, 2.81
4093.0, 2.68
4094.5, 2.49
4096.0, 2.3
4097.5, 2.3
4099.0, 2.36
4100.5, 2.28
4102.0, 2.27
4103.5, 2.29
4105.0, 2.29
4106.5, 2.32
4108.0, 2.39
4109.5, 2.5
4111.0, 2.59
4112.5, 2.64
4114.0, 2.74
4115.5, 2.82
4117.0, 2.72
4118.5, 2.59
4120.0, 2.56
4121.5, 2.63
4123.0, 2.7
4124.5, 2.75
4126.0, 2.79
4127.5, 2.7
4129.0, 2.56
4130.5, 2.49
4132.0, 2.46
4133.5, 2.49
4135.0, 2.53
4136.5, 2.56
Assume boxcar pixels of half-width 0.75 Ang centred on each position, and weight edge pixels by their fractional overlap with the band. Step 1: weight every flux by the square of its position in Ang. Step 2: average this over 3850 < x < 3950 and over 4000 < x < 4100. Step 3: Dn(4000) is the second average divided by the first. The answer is 1.93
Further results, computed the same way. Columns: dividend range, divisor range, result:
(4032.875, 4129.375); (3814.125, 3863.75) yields 2.48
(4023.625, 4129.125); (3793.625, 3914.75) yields 2.08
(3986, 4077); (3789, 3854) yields 2.20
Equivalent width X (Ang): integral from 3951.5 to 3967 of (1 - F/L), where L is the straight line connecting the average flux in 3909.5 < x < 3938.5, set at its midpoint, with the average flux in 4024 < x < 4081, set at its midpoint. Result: 1.1 Ang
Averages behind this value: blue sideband 1.38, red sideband 2.56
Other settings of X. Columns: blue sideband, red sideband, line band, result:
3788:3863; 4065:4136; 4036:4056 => -2.75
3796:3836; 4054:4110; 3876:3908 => 1.10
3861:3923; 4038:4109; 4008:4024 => -2.58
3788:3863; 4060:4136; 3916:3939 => 7.04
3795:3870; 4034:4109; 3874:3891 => 1.45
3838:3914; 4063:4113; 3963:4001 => 4.32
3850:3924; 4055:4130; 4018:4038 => -3.17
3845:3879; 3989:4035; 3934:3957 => 6.44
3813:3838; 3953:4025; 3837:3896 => -1.64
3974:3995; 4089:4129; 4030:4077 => -3.78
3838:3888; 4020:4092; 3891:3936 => 2.84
